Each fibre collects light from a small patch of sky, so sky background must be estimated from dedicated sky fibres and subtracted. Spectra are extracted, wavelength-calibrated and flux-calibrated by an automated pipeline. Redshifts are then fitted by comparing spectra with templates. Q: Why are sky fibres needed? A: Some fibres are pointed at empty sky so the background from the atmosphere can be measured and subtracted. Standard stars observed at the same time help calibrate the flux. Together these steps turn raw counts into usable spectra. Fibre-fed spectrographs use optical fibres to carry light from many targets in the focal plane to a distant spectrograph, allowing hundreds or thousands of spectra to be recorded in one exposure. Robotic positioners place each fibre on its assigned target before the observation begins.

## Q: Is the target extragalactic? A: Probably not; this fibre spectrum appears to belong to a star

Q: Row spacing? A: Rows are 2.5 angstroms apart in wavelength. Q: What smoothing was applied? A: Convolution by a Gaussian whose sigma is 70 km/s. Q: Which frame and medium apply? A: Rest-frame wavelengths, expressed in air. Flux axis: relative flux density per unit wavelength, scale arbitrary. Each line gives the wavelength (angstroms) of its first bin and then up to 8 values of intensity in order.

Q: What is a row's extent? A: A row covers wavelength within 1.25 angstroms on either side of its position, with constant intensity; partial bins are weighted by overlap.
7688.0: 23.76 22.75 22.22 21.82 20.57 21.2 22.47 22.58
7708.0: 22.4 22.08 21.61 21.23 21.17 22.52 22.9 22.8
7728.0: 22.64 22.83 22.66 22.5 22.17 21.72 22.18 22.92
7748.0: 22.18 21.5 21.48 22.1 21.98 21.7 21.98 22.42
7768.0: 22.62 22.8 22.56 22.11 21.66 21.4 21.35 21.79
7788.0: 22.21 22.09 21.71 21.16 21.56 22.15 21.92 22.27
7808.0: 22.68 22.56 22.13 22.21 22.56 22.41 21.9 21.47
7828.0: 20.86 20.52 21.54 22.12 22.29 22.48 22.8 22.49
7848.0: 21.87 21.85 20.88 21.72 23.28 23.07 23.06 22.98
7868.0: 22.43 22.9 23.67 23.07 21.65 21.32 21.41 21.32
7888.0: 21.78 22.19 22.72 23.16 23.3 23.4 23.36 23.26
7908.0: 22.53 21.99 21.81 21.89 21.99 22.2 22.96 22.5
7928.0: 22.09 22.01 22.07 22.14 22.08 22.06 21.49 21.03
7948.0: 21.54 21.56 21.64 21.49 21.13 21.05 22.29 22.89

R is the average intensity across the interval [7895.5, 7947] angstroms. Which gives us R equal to 22.3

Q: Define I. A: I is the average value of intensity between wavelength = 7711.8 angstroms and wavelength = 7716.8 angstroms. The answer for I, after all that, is 21.4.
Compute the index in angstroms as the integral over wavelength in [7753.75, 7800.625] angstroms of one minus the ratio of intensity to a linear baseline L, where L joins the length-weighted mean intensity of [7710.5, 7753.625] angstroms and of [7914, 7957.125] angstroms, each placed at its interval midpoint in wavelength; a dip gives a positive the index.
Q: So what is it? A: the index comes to 0.4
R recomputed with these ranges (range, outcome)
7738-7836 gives 22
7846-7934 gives 22.4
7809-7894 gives 22.2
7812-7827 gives 22.1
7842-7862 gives 22.2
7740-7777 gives 22.2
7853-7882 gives 22.6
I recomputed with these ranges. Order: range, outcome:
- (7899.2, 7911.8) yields 22.9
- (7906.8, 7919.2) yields 22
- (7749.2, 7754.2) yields 21.5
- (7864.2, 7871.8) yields 22.8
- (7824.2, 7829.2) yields 21.2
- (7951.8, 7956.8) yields 21.6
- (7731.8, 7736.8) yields 22.6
